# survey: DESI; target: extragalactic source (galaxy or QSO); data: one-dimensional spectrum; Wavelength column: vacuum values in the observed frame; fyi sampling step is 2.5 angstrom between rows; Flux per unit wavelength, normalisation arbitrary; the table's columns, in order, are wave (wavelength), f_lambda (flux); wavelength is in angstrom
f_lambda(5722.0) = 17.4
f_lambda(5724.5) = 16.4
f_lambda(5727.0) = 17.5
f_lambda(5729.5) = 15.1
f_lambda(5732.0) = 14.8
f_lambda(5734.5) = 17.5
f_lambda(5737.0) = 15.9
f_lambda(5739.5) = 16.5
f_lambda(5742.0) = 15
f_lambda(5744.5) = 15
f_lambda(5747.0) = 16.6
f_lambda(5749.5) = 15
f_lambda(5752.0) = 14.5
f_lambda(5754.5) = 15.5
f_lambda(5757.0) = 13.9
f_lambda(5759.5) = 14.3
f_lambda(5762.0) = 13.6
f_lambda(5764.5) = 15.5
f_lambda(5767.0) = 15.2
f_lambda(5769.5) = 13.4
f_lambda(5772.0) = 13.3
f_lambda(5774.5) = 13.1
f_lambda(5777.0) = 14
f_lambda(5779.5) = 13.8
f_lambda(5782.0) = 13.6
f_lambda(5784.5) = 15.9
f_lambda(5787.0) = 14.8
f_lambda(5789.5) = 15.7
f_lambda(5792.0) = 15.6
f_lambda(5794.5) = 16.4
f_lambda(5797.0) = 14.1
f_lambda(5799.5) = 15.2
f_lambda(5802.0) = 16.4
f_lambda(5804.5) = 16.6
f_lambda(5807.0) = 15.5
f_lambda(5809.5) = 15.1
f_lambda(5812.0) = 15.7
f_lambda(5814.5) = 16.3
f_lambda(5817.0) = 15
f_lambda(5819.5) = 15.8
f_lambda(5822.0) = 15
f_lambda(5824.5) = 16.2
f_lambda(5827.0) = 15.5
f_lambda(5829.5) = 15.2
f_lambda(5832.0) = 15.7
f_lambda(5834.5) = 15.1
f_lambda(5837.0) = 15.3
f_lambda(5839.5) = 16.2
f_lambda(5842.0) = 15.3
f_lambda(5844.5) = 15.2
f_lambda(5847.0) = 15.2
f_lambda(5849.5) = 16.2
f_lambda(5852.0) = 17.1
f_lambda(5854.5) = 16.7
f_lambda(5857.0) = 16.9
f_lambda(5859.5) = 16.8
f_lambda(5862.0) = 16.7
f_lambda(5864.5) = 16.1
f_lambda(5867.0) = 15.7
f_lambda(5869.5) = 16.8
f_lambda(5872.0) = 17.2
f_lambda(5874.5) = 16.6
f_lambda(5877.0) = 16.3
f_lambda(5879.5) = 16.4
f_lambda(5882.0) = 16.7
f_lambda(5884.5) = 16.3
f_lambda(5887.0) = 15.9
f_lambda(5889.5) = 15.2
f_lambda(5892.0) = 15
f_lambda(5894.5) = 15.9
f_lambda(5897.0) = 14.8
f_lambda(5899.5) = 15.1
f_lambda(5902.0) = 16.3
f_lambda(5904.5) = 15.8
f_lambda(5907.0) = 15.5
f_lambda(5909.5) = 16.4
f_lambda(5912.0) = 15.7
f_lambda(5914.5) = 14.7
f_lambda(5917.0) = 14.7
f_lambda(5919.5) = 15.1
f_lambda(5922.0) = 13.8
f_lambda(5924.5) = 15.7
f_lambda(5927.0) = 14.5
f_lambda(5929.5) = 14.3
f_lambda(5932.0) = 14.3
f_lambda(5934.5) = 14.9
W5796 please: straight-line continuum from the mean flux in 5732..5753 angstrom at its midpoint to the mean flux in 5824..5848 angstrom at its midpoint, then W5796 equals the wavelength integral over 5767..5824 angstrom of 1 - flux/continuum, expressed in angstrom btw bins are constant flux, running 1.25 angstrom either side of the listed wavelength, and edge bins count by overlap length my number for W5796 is 2.0 angstrom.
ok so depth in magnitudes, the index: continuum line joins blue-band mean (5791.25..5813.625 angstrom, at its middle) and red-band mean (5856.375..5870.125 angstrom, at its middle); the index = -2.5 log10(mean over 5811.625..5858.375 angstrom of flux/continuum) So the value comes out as 0.02 mag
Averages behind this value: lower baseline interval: 15.6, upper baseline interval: 16.5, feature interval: 15.8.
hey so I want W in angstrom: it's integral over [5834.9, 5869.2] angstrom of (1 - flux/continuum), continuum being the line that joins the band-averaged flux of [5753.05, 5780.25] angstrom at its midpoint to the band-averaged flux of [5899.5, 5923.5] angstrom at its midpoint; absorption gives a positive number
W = -2.9 angstrom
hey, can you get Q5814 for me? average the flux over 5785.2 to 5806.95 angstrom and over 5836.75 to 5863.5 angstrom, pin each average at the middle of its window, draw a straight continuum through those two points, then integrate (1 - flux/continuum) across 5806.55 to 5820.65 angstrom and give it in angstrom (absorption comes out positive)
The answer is 0.2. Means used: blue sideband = 15.6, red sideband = 16.2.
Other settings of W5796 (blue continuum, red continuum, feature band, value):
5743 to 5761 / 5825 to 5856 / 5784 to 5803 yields -0.2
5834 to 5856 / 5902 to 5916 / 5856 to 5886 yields -1.4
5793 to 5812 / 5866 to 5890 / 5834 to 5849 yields 0.5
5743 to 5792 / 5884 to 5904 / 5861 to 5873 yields -0.9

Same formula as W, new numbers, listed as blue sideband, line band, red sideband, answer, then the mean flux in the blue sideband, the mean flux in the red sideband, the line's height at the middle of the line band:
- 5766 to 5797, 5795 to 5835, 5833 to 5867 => -0.7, 14.5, 16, 15.3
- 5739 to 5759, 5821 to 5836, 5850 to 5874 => 0.7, 15.2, 16.7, 16.2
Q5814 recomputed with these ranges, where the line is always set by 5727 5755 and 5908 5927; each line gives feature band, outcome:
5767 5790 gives 2.02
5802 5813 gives -0.24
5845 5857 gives -0.76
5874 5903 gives -1.23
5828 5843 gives -0.09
